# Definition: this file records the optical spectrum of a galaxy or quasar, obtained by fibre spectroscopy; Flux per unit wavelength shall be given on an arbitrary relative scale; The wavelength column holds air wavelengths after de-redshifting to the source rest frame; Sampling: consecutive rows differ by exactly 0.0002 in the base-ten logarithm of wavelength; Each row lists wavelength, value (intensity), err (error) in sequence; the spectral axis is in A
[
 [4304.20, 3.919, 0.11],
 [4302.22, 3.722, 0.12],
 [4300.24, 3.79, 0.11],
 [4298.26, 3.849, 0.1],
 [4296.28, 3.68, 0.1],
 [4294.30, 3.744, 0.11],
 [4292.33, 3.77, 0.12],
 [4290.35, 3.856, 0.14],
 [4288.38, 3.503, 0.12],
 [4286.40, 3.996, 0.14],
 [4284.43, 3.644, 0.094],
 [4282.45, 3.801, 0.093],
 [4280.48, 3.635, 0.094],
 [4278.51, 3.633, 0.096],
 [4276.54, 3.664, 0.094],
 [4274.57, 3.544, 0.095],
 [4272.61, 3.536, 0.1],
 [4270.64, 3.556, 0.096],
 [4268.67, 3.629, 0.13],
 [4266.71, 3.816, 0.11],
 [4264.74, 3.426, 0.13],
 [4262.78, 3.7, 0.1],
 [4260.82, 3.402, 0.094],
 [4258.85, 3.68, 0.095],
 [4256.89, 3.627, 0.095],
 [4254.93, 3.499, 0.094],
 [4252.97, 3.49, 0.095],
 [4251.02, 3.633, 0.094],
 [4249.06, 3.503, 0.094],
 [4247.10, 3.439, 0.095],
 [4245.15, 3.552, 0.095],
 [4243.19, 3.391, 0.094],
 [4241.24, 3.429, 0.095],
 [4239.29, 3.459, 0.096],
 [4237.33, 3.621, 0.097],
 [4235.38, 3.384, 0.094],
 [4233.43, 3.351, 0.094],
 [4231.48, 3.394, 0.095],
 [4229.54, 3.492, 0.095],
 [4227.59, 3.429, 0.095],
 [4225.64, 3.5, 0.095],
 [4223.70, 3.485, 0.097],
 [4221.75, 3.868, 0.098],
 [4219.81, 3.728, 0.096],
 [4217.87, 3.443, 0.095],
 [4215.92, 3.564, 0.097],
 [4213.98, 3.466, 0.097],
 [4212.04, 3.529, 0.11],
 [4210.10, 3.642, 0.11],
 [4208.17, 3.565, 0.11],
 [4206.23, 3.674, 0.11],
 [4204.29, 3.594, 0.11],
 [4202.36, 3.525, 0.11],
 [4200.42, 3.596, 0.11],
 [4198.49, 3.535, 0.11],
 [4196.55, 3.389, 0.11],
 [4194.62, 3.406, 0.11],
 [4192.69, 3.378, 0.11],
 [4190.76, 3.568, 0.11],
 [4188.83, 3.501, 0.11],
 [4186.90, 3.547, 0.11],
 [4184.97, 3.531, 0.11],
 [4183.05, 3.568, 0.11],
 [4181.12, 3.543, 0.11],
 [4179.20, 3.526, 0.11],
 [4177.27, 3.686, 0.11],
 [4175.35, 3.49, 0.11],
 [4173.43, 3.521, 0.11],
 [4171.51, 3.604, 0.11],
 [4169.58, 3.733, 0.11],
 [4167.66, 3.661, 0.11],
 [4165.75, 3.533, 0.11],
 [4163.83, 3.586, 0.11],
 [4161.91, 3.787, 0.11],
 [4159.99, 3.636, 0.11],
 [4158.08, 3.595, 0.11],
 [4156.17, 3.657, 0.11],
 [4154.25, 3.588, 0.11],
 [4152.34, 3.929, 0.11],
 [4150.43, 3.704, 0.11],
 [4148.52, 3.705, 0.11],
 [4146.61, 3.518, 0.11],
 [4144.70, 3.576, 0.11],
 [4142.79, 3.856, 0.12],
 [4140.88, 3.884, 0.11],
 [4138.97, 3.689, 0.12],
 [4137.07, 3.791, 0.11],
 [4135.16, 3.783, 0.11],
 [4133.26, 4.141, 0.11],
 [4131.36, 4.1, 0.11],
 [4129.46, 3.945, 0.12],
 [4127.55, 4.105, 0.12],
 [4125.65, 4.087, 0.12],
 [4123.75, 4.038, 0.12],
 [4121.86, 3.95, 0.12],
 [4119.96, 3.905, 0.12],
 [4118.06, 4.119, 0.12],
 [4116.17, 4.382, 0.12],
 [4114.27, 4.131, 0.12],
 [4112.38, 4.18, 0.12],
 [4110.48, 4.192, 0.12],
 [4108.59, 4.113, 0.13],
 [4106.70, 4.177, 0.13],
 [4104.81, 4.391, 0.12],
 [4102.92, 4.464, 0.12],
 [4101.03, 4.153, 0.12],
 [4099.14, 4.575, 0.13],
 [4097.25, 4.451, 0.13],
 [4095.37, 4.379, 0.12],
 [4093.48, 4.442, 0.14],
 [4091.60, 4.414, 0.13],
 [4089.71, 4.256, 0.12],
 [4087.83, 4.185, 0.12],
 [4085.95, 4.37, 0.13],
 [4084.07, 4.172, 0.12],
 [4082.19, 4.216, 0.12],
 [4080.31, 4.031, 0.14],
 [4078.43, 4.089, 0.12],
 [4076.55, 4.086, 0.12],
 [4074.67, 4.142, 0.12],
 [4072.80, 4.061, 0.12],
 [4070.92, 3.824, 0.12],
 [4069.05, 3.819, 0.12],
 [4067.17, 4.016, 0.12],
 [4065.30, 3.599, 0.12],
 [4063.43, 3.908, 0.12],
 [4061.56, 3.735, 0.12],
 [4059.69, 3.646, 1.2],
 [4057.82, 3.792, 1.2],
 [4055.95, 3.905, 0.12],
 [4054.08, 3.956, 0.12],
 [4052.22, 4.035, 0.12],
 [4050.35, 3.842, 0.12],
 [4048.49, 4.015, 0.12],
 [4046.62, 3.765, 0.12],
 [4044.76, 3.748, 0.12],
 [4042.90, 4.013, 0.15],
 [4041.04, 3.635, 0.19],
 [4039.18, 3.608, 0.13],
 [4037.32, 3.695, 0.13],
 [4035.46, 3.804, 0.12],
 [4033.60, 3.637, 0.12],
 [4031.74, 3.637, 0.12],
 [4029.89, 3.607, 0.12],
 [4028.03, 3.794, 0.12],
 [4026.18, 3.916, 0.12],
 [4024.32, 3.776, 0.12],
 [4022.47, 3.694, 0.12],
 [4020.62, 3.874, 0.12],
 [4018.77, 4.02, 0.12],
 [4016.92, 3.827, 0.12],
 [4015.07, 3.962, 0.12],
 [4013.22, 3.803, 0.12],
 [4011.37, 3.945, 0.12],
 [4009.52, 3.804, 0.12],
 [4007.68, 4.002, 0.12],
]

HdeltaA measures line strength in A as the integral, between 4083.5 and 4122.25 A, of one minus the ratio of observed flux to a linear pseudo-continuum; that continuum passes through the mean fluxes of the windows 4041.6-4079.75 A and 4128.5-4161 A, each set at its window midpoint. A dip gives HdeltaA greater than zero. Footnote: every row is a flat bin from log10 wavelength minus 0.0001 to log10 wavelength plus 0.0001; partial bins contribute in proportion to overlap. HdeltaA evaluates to -4.3 A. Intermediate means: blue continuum 3.9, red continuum 3.77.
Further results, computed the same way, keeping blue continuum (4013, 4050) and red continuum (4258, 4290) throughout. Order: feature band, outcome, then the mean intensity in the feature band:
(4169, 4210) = 1.6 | 3.55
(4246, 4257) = 0.4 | 3.53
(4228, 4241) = 0.8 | 3.45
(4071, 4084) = -1.1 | 4.09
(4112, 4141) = -2.2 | 4.02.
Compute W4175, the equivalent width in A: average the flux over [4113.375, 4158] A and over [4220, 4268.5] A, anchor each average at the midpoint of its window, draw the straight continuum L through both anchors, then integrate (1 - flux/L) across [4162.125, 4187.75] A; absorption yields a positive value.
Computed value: 1.2 A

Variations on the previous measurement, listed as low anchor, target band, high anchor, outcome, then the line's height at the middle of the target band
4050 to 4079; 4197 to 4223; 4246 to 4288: 0.7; 3.69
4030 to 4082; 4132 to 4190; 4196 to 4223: 0.1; 3.67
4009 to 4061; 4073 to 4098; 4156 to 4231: -3.4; 3.73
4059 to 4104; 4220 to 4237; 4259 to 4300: 1.3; 3.79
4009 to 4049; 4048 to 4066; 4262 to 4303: -0.3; 3.78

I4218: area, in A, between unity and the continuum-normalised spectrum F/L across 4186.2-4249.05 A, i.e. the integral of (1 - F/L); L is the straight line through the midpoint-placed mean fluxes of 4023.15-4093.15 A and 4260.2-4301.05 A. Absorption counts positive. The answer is 3.89 A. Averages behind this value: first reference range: 3.92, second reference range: 3.68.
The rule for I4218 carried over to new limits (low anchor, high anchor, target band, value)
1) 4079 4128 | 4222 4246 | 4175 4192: 1.0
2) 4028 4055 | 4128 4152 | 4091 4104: -2.1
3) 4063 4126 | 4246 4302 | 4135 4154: 1.3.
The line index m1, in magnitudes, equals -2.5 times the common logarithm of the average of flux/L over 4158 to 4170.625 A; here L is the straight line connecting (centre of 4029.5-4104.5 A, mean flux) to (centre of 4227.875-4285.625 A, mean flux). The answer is 0.04 mag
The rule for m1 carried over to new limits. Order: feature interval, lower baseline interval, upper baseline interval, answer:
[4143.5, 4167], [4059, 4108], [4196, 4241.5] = 0.05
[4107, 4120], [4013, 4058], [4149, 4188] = -0.13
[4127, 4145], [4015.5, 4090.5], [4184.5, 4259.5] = -0.05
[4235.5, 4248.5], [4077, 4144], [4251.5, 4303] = 0.09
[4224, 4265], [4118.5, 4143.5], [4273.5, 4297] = 0.08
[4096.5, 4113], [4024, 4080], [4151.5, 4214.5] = -0.15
